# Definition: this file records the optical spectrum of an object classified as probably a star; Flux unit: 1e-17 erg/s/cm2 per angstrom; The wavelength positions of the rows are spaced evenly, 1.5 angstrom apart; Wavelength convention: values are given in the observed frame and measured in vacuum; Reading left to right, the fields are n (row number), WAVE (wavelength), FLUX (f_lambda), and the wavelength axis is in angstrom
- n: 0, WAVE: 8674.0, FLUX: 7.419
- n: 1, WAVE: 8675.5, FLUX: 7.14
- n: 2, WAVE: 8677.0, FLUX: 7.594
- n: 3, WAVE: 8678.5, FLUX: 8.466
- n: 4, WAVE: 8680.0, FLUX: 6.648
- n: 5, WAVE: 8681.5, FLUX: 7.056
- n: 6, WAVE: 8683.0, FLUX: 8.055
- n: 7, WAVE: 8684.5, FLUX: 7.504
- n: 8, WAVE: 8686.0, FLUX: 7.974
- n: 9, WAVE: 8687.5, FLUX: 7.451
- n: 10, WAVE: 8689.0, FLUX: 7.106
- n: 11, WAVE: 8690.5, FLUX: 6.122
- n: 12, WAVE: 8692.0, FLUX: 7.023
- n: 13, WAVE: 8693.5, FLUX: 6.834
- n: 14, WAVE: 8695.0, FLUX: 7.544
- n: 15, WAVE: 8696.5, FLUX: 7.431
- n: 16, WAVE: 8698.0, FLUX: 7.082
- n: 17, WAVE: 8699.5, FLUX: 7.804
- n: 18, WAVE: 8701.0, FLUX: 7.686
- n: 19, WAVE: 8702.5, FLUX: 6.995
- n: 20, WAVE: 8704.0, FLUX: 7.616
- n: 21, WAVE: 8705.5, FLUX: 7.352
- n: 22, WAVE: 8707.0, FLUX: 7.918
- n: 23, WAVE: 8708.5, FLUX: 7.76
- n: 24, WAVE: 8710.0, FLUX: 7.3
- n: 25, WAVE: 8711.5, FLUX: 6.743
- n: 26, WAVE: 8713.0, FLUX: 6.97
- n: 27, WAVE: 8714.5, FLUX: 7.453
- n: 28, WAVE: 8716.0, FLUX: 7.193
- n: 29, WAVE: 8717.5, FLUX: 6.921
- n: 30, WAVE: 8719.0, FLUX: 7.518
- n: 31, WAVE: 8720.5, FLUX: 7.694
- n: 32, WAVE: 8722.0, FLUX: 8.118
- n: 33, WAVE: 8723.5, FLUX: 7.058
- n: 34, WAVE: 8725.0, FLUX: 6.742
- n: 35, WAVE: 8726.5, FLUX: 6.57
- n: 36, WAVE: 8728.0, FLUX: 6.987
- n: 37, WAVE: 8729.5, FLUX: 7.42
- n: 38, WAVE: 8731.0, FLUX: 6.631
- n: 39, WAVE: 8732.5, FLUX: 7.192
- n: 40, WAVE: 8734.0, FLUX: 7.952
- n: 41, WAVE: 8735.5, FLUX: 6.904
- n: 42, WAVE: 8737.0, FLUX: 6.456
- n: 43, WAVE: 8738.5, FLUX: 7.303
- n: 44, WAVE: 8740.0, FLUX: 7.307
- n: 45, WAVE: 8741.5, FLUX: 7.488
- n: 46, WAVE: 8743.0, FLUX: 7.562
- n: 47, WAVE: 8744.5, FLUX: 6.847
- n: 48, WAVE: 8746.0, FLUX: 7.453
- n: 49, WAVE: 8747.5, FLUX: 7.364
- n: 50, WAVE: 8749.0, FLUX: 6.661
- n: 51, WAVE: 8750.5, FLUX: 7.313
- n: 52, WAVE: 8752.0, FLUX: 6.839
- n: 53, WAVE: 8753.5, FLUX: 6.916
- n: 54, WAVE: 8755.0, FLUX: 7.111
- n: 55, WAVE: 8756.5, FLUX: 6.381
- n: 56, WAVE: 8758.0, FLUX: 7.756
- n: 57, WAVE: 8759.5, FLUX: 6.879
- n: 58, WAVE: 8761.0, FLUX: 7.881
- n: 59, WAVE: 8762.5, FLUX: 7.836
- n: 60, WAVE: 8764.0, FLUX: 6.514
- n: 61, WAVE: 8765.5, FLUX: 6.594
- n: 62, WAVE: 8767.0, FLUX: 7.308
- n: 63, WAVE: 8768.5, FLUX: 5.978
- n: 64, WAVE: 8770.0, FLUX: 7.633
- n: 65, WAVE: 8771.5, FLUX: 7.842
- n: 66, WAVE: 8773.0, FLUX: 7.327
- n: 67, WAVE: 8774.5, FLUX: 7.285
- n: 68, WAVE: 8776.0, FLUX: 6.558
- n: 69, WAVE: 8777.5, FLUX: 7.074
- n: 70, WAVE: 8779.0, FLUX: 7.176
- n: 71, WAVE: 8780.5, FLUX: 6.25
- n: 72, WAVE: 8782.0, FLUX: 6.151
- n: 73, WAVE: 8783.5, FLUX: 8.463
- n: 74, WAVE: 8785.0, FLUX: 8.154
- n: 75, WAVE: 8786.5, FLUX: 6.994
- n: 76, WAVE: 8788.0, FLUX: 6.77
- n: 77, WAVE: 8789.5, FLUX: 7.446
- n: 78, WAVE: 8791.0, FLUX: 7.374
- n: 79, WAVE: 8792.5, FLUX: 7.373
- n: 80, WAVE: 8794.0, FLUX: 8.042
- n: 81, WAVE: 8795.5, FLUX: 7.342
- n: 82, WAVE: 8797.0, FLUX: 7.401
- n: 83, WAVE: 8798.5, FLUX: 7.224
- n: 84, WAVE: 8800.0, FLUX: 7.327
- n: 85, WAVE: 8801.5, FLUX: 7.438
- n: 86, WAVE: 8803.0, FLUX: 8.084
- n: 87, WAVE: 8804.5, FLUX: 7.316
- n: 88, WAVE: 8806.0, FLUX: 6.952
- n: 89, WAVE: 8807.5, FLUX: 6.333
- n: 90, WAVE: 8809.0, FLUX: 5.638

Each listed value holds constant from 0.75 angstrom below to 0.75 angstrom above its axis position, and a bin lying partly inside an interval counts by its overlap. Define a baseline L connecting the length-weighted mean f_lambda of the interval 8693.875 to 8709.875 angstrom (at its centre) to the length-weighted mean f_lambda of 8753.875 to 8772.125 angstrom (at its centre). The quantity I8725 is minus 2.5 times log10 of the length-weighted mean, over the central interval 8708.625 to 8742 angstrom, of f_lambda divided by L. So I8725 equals 0.025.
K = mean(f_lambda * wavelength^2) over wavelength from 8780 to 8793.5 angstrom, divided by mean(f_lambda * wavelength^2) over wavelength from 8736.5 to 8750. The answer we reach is 1.0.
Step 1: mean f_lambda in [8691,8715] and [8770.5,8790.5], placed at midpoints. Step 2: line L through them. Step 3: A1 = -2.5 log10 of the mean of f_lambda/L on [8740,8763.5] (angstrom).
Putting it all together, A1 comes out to 0.01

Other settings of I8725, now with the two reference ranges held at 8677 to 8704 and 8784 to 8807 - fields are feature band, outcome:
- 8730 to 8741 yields 0.039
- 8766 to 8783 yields 0.064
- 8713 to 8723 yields -0.009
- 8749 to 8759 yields 0.056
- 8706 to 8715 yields 0.002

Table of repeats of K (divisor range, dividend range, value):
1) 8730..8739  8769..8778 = 1.03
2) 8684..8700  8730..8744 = 1.00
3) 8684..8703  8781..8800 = 1.04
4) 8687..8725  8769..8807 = 1.02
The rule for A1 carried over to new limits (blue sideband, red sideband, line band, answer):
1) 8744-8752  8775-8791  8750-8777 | 0.00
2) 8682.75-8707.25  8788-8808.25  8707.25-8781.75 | 0.03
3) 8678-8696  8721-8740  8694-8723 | -0.03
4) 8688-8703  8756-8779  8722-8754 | 0.00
